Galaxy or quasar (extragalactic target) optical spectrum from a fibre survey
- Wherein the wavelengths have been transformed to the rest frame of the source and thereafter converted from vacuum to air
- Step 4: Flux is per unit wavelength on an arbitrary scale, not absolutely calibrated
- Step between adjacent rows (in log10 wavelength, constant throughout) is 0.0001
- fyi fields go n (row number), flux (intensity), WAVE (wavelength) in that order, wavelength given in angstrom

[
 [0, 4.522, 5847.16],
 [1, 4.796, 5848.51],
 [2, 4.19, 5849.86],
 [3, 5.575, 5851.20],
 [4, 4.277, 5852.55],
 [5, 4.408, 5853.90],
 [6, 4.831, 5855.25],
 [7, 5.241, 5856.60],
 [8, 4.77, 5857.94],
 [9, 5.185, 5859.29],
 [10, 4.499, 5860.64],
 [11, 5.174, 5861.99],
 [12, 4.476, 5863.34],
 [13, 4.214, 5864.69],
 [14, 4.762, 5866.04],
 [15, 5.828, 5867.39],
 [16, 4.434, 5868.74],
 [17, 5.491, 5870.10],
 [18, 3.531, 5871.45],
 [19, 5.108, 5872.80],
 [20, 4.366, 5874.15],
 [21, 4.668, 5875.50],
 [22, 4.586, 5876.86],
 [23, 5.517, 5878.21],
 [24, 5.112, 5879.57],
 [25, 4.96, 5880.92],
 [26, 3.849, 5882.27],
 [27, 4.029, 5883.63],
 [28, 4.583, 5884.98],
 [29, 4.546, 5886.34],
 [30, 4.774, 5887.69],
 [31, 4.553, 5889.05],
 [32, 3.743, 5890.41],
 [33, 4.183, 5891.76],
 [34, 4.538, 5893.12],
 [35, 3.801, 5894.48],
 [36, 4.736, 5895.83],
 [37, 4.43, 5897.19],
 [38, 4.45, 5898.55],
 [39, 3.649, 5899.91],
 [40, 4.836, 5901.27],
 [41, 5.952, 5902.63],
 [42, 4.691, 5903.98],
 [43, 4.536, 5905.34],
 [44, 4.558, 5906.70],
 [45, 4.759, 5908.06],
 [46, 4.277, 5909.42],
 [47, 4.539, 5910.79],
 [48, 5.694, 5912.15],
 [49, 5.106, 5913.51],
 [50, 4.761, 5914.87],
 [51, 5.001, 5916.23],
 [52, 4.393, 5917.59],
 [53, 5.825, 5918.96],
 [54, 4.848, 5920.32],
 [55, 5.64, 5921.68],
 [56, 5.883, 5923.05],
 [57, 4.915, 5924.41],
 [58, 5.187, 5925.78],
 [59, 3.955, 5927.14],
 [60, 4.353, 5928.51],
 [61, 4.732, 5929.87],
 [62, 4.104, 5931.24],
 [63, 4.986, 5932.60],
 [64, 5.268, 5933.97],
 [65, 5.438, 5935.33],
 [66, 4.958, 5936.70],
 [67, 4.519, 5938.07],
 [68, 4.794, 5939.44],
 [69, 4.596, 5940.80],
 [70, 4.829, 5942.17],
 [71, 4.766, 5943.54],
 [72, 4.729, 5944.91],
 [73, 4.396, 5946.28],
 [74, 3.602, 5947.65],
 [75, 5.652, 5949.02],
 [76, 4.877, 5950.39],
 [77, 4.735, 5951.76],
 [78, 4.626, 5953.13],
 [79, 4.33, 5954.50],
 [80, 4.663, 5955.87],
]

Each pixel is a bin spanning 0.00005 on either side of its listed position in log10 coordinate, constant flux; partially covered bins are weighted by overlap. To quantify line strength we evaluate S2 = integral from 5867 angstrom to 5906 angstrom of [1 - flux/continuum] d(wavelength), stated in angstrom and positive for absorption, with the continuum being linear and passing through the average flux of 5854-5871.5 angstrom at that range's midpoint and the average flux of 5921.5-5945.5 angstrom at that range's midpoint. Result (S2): 2.0 angstrom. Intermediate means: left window 4.83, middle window 4.59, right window 4.85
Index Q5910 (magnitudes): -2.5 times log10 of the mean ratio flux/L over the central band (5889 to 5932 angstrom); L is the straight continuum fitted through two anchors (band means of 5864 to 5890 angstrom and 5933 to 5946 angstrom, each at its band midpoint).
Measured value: 0.01 mag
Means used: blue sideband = 4.67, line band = 4.71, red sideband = 4.86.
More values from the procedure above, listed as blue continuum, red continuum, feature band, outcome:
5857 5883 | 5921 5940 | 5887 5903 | 0.09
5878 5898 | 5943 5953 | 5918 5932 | -0.08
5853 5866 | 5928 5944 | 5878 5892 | 0.06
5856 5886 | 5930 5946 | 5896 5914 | 0.01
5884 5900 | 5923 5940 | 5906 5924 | -0.09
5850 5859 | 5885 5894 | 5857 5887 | -0.03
